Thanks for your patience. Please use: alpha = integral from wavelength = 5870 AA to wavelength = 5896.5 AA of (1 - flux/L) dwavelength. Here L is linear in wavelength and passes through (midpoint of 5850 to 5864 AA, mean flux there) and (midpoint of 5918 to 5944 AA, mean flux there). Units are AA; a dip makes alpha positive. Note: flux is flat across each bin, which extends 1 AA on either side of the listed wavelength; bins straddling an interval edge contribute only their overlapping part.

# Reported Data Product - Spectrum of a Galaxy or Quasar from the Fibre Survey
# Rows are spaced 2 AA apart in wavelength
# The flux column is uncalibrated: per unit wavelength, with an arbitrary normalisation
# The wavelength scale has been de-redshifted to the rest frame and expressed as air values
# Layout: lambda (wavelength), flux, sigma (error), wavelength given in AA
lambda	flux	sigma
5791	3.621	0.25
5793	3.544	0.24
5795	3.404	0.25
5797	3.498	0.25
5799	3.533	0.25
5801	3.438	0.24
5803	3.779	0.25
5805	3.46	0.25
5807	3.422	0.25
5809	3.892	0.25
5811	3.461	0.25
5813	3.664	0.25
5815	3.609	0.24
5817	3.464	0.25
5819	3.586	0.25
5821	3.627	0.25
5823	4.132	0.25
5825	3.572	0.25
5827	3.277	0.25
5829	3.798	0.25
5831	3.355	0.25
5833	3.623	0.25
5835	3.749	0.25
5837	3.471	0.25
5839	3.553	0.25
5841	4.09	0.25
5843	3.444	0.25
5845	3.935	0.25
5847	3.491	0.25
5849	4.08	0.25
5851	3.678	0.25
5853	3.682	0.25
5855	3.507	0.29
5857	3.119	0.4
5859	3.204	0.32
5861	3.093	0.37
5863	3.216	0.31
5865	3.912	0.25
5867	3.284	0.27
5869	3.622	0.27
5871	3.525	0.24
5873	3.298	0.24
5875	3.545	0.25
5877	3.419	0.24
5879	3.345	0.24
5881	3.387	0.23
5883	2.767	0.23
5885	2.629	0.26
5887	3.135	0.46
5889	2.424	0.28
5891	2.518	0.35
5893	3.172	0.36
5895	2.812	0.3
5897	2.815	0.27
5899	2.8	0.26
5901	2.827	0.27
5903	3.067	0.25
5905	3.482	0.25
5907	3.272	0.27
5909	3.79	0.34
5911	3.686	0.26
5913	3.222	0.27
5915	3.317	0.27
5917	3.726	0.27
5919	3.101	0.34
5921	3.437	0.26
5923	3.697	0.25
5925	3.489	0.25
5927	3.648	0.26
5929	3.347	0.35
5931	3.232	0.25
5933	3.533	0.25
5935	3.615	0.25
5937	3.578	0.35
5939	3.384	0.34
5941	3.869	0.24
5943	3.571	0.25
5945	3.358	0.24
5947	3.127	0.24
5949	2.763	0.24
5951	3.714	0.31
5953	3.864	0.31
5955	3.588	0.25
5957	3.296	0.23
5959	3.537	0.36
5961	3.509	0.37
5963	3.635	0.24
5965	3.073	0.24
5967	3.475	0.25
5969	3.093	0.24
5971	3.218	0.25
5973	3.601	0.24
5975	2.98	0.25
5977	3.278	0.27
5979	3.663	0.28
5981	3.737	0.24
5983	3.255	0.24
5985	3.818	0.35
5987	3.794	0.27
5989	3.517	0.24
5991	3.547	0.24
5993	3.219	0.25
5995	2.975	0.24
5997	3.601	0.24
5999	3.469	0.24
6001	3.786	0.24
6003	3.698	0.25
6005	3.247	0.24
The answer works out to 2.6 AA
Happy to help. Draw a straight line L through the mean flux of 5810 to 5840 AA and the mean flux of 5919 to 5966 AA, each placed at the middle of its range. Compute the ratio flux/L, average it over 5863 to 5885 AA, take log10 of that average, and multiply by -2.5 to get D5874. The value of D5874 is 0.06 mag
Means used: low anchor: 3.6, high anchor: 3.46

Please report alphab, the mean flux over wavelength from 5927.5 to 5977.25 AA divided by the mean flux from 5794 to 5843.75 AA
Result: 0.95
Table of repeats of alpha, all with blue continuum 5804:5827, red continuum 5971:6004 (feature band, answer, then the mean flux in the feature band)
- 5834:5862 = 0.1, 3.58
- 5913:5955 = 0.7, 3.47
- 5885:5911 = 3.9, 3.02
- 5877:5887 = 1.4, 3.08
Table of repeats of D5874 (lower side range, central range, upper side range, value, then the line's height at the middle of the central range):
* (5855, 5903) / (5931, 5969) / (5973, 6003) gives -0.030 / 3.36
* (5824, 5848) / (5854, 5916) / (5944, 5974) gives 0.105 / 3.52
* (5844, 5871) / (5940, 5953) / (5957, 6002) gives 0.009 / 3.46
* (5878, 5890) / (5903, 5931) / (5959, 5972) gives -0.114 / 3.11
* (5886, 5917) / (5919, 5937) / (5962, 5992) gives -0.082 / 3.23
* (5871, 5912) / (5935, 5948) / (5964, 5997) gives -0.070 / 3.28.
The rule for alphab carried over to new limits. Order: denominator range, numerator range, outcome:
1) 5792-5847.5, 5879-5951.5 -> 0.90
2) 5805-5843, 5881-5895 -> 0.78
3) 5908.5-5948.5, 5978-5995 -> 1.02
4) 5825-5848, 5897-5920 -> 0.91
